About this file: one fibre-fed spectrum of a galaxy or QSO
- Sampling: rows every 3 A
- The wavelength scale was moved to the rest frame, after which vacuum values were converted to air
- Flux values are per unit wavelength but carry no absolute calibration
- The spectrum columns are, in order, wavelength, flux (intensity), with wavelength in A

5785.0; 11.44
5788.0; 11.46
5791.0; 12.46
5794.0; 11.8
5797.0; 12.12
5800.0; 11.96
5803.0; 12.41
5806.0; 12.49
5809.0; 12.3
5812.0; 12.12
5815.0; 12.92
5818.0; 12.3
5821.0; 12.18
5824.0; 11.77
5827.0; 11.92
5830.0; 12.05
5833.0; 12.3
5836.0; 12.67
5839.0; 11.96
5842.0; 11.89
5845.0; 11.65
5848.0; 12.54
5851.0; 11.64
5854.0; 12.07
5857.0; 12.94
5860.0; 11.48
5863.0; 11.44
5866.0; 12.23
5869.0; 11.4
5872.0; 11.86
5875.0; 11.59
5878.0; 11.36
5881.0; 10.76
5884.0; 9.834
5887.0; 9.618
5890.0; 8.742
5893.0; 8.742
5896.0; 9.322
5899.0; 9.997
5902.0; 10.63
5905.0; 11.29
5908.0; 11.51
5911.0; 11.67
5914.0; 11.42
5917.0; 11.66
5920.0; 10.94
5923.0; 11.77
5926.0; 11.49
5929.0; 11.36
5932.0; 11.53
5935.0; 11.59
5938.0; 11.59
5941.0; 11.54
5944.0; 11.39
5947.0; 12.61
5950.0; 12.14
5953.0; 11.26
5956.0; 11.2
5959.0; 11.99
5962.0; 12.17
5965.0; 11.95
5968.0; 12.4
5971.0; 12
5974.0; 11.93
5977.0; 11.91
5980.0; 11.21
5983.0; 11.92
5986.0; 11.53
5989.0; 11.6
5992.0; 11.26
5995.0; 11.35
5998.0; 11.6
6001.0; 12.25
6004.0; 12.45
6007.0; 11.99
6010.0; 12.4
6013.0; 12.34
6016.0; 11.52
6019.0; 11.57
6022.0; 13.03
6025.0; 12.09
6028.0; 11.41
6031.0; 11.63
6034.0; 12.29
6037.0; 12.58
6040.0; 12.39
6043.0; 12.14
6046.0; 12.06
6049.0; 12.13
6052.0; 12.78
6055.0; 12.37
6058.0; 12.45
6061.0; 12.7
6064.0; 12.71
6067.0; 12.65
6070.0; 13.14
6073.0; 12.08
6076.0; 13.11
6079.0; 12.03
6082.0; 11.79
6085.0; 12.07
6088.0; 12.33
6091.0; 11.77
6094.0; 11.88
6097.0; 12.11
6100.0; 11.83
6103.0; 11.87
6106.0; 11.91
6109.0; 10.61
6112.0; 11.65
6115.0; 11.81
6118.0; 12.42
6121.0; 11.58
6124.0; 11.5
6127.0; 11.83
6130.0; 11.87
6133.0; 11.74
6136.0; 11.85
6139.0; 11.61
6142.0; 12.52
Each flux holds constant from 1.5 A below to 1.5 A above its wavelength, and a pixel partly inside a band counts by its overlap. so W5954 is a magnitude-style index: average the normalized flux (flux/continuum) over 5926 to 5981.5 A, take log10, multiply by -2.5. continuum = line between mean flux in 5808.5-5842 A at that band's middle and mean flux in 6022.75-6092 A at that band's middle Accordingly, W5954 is 0.05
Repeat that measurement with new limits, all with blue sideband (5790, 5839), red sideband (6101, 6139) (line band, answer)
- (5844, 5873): 0.02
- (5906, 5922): 0.06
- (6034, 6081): -0.06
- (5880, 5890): 0.23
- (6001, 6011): -0.03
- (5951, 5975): 0.01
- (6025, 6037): 0.00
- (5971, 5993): 0.03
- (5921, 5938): 0.05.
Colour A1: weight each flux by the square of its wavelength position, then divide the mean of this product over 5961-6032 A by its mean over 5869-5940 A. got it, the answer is 1.13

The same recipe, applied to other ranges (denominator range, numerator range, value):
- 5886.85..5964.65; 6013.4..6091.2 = 1.15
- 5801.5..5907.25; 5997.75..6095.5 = 1.14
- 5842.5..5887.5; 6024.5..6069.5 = 1.13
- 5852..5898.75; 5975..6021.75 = 1.13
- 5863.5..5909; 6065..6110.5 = 1.22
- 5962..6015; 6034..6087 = 1.07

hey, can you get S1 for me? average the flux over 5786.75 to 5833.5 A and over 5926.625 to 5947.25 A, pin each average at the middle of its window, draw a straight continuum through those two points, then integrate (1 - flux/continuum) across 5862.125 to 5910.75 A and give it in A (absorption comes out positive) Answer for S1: 4.8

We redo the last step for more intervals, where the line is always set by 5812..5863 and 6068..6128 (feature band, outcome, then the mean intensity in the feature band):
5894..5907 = 1.9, 10.3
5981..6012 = 0.5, 11.8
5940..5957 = 0.5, 11.7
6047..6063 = -0.6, 12.5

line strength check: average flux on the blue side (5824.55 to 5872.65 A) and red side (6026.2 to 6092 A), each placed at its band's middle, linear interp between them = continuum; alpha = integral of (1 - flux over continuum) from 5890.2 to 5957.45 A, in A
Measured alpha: 5.3 A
